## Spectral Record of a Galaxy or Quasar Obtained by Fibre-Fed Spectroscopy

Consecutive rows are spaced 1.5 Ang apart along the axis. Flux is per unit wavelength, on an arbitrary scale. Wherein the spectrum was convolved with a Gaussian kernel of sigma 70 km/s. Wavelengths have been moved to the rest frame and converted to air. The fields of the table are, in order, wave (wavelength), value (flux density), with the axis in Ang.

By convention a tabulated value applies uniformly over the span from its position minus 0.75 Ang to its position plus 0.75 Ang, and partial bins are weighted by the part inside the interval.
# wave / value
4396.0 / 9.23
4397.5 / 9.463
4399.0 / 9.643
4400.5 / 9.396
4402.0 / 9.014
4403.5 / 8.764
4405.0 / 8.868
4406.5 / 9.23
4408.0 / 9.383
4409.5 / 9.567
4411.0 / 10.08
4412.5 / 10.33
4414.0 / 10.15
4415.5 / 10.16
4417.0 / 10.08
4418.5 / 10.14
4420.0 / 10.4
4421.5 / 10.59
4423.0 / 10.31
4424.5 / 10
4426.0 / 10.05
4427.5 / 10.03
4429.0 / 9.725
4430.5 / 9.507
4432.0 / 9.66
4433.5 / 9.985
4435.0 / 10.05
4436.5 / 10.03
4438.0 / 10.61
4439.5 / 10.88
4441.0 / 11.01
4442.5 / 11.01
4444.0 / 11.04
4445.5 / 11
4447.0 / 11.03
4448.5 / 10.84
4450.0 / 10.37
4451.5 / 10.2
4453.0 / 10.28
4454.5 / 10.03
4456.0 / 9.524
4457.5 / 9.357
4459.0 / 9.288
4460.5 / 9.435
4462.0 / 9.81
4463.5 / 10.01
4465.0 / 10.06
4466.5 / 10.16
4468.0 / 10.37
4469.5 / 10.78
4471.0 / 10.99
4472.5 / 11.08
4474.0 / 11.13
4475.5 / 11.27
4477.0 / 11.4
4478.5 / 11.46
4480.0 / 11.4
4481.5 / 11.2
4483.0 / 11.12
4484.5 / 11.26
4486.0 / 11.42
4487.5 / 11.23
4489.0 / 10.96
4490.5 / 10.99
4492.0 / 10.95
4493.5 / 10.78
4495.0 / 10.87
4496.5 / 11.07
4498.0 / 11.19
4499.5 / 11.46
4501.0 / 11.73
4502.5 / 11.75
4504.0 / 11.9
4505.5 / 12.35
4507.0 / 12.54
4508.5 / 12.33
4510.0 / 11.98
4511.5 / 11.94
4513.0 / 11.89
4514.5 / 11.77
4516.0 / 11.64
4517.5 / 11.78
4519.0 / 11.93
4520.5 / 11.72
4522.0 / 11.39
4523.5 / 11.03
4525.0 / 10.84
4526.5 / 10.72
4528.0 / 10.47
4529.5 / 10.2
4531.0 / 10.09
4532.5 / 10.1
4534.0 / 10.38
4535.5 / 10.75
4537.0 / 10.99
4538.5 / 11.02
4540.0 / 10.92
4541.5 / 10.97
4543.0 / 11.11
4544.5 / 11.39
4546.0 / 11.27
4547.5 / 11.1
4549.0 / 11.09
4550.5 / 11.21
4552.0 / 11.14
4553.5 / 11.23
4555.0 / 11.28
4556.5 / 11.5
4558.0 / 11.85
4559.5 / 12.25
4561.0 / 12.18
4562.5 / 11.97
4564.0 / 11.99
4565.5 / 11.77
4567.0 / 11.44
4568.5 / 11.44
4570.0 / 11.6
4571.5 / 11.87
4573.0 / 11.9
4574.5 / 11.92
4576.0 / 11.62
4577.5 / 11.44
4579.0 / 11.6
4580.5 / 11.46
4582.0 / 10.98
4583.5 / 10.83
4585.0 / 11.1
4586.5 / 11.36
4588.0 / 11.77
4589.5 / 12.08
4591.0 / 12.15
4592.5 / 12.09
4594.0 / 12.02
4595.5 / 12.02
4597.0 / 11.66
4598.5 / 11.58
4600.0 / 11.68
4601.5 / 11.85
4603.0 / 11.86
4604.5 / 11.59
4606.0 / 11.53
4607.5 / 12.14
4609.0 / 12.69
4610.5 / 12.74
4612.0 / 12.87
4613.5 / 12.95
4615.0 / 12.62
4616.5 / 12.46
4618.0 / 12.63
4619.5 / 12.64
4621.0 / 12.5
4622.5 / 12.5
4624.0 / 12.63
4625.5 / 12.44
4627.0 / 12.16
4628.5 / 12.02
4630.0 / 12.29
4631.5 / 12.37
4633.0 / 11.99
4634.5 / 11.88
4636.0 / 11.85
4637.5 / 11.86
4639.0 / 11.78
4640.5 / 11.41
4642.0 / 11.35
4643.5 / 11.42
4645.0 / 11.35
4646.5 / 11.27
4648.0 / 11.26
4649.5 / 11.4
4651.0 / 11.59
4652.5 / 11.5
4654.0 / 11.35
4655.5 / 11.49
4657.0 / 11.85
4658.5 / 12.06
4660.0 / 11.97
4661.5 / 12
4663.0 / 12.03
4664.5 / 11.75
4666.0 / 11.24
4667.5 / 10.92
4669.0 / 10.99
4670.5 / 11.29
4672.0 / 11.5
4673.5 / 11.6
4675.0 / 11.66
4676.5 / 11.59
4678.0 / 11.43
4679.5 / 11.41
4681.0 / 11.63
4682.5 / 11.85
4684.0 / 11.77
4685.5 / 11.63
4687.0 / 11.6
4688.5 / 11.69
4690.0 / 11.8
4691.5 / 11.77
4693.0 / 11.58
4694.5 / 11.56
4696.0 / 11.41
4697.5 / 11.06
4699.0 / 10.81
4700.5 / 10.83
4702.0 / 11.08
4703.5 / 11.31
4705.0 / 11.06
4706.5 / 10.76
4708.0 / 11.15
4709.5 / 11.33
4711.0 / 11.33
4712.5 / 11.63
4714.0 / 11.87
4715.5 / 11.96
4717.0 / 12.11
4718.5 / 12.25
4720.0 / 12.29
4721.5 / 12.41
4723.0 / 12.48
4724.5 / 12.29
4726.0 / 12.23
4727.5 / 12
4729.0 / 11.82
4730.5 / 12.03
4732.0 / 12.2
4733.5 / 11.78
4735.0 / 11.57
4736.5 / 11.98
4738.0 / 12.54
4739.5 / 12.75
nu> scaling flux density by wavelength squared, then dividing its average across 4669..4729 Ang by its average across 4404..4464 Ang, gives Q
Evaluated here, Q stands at 1.29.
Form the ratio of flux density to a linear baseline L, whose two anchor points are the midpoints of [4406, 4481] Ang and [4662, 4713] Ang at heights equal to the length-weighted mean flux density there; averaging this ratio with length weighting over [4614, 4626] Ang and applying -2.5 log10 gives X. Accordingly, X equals -0.13 mag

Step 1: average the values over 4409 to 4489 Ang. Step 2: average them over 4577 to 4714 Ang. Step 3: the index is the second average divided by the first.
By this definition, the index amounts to 1.12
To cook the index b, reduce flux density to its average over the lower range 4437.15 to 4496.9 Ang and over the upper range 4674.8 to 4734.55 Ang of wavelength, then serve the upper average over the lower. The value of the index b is 1.1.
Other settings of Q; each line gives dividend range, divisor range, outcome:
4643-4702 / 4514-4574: 1.08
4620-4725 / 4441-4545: 1.15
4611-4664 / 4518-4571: 1.11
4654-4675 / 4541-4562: 1.07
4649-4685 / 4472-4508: 1.10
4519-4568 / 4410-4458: 1.14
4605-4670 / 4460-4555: 1.14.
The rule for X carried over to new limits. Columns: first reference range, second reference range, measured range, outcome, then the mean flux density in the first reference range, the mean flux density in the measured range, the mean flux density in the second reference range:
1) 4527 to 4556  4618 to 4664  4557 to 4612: -0.04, 10.9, 11.8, 11.9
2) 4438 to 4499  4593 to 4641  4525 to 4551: 0.06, 10.7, 10.8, 12.2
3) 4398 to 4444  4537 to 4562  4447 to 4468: 0.04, 9.97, 10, 11.3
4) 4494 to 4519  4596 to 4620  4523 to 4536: 0.13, 11.8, 10.5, 12.2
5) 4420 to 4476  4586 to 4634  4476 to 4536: -0.03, 10.3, 11.3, 12.2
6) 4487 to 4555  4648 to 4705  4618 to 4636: -0.08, 11.2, 12.3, 11.5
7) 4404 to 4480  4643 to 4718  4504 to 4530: -0.09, 10.3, 11.6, 11.5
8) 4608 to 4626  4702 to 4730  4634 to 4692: 0.06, 12.6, 11.6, 11.8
